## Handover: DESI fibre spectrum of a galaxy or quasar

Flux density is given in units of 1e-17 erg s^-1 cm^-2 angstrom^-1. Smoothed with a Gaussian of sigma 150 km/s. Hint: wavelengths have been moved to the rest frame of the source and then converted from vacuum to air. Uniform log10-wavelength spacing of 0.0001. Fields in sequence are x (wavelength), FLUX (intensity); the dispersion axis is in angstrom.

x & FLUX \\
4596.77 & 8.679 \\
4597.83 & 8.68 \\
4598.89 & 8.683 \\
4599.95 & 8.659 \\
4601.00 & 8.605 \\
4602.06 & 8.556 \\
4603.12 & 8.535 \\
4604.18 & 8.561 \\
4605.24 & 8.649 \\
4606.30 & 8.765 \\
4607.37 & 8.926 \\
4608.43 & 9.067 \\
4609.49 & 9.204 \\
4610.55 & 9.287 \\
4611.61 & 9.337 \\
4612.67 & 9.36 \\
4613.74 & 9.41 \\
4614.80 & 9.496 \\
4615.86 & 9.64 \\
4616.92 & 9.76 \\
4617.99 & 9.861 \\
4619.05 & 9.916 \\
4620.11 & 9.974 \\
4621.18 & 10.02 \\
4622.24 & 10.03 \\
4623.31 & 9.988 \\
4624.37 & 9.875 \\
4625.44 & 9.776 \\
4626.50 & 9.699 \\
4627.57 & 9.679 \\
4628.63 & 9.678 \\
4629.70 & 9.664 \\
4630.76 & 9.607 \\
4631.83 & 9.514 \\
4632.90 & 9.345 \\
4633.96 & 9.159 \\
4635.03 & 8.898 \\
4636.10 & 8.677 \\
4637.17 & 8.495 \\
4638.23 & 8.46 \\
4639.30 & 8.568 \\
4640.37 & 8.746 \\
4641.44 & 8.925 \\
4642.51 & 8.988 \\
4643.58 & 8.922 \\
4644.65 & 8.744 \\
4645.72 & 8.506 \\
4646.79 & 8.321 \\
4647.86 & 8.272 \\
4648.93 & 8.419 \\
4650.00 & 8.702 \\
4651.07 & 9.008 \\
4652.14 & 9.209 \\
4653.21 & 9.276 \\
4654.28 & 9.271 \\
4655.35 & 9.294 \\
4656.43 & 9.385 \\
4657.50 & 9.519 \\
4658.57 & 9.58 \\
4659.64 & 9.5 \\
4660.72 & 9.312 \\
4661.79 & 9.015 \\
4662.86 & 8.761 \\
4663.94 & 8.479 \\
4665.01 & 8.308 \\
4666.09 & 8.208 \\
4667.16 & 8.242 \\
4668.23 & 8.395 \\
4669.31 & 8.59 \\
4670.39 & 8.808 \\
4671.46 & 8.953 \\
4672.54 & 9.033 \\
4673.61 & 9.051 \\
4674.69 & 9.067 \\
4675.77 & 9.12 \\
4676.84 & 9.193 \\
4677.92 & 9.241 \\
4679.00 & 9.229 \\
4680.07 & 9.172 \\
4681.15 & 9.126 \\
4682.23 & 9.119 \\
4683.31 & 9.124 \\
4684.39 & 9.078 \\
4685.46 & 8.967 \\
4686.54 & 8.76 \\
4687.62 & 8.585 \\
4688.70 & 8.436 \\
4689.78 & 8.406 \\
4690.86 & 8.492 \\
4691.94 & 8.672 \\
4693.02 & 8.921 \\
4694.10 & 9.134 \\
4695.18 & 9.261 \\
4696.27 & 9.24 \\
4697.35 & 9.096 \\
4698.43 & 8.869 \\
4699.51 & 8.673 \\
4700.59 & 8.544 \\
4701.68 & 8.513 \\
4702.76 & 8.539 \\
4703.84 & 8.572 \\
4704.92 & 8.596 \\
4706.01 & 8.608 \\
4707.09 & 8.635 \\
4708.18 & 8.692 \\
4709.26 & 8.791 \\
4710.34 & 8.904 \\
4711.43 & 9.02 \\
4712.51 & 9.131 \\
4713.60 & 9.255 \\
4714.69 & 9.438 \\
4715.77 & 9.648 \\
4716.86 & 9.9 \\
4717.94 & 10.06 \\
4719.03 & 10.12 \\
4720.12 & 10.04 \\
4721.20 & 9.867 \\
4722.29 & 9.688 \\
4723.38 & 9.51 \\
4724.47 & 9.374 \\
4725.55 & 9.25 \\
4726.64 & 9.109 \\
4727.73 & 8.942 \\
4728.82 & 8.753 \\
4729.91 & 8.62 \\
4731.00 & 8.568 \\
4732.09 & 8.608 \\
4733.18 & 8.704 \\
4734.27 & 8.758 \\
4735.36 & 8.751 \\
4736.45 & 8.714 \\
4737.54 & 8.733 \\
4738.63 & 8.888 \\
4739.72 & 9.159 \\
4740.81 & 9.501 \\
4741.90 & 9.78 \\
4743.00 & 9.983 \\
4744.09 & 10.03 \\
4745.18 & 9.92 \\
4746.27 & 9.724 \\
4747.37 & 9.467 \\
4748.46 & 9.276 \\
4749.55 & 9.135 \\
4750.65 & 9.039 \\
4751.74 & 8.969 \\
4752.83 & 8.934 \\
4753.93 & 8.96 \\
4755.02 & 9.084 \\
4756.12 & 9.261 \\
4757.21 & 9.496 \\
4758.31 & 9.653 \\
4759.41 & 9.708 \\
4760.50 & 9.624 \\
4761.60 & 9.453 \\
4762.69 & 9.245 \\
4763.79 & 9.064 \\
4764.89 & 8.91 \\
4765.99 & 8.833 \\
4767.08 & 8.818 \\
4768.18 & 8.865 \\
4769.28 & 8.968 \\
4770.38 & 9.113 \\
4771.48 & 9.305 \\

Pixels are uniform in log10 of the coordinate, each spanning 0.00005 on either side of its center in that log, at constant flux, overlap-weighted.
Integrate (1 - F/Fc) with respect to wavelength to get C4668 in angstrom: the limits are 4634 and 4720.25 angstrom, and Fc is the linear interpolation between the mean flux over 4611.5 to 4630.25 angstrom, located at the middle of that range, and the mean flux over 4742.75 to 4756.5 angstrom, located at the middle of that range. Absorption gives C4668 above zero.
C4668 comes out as 5.77 angstrom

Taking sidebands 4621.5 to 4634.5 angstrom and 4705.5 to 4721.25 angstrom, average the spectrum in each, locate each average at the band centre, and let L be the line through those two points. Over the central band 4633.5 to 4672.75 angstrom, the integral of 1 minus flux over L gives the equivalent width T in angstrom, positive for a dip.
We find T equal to 3.0 angstrom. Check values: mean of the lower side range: 9.68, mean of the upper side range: 9.33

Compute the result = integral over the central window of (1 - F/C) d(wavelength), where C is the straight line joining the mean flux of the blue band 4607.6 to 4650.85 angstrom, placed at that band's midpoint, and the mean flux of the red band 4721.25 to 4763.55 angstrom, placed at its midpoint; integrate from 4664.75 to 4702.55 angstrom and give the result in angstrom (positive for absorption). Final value 1.59 angstrom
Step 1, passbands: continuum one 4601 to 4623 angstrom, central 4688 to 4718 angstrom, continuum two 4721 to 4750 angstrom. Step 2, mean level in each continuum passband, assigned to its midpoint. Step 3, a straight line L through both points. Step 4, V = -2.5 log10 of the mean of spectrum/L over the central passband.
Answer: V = 0.04 mag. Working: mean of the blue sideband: 9.3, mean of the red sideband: 9.21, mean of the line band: 8.91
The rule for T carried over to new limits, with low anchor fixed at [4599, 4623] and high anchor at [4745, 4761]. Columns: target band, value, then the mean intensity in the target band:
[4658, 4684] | 0.96 angstrom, 8.94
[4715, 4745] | 0.05 angstrom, 9.31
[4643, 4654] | 0.62 angstrom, 8.75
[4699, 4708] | 0.69 angstrom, 8.58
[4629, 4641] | 0.32 angstrom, 9.02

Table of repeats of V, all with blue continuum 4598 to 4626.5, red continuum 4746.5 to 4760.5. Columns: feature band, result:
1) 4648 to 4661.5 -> 0.01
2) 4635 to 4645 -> 0.07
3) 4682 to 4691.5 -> 0.06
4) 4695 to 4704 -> 0.06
